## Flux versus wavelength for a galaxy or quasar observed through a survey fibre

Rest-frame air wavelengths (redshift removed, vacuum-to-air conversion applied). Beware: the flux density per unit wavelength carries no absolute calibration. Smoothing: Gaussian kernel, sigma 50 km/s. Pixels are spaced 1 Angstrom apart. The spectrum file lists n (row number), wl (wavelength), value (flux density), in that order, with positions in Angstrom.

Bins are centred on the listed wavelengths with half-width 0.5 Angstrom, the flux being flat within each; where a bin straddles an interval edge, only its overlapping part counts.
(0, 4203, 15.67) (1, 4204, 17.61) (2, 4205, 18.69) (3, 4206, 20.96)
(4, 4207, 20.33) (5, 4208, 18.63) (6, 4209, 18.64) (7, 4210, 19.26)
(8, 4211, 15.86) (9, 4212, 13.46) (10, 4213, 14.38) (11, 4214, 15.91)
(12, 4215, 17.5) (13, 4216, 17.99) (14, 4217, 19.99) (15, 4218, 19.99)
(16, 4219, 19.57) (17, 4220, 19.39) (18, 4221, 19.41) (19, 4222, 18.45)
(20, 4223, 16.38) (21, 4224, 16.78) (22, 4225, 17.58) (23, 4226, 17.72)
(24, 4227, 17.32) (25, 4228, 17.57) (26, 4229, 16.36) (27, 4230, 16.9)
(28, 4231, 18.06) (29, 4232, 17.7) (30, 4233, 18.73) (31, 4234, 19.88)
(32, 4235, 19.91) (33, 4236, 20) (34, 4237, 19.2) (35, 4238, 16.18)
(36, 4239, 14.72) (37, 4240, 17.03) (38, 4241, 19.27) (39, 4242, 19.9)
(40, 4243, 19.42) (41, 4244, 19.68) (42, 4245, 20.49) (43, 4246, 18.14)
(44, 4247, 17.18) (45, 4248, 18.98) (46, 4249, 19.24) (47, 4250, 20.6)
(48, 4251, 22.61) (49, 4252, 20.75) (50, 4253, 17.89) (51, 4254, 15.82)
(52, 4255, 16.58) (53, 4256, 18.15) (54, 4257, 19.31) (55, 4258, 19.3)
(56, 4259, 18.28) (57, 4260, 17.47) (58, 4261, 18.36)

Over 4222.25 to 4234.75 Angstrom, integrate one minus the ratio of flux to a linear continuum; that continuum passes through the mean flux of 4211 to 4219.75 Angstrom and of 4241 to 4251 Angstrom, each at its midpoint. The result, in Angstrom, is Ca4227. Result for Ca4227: 0.4 Angstrom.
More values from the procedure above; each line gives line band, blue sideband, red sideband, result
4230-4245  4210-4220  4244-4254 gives 0.1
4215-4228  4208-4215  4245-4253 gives -0.8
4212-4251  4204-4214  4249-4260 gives 0.1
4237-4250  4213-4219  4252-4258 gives -0.3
